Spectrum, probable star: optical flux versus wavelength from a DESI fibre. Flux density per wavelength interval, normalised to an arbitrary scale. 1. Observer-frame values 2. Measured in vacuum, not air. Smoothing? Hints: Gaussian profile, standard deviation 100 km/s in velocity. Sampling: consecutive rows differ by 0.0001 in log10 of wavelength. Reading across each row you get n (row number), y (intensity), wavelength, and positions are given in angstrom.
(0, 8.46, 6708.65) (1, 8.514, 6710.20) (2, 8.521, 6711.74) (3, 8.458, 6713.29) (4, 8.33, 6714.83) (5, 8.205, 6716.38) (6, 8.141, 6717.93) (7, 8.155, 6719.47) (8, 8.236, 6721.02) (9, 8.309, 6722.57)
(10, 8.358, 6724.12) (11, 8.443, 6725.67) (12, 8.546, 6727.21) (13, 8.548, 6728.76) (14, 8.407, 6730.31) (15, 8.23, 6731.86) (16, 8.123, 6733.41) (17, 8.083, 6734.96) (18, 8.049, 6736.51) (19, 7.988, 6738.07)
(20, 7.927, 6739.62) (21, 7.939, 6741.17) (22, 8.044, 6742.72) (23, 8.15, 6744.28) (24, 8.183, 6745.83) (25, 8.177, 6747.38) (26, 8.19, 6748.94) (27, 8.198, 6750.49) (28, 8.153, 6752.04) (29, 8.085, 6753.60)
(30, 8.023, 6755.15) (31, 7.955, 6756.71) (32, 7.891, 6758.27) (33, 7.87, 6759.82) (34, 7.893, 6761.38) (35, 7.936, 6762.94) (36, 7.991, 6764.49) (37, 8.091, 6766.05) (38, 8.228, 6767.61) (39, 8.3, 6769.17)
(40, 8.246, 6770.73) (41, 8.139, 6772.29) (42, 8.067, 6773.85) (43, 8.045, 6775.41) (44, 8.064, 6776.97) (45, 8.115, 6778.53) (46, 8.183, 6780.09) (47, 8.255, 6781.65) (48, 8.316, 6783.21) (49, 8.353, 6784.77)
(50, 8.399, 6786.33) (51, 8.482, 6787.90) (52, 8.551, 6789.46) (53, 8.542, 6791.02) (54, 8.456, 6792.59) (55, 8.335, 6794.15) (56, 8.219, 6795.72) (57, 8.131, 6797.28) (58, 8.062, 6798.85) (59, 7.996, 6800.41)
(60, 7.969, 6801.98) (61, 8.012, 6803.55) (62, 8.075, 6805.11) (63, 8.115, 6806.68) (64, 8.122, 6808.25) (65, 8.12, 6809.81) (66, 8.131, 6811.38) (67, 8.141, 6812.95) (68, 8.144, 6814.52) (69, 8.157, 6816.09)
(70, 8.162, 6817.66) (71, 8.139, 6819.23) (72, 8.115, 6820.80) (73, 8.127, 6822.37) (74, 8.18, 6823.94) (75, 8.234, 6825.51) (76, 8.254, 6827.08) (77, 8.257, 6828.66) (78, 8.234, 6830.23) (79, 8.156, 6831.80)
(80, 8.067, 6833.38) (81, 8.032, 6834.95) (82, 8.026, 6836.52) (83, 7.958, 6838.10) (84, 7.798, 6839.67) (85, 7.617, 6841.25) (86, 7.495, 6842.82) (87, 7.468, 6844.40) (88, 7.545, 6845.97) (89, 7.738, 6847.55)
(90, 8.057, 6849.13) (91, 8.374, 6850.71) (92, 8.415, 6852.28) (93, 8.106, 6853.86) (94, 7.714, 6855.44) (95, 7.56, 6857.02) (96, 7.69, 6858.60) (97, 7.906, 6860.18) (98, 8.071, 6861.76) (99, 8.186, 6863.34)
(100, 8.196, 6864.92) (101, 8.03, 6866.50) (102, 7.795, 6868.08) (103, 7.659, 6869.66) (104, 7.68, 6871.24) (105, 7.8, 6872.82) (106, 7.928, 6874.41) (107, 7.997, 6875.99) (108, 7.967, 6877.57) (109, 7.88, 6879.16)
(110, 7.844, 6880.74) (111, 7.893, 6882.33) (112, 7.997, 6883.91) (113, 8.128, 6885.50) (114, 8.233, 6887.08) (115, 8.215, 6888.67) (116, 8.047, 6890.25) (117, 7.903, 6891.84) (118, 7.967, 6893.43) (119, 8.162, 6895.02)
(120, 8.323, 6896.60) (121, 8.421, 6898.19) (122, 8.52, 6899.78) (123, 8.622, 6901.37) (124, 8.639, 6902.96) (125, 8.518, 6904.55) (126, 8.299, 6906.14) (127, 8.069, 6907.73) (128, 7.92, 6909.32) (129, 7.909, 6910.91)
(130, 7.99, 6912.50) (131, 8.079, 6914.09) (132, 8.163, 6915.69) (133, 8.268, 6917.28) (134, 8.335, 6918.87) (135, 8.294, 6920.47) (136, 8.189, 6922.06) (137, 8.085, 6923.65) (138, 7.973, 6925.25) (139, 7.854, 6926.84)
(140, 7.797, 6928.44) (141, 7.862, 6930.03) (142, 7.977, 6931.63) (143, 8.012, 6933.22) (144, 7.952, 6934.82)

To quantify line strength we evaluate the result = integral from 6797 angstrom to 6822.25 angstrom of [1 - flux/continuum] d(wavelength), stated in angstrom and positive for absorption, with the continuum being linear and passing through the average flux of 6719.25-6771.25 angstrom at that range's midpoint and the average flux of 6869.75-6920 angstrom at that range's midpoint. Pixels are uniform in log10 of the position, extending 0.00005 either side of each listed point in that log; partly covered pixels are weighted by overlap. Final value 0.1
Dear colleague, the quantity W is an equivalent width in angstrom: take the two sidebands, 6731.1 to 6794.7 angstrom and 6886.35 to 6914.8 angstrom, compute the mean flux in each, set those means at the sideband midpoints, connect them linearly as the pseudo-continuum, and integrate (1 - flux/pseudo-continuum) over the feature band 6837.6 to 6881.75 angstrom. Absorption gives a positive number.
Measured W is 1.7 angstrom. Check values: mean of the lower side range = 8.15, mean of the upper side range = 8.21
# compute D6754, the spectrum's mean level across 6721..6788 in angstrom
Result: 8.16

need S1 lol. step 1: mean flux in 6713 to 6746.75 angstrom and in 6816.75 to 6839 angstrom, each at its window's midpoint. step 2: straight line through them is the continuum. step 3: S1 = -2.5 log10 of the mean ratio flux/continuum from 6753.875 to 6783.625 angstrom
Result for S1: 0.01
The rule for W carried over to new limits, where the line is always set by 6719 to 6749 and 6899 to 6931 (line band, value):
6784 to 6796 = -0.3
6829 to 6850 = 0.8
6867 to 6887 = 0.7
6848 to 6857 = 0.1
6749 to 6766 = 0.4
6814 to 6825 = 0.1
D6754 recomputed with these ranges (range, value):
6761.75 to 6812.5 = 8.19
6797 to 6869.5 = 8.01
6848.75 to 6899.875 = 8.01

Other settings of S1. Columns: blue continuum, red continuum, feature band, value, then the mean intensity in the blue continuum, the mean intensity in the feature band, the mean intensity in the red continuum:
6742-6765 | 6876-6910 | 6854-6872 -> 0.037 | 8.05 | 7.87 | 8.17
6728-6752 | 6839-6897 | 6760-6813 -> -0.014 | 8.15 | 8.18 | 7.93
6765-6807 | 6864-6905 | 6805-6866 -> 0.017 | 8.21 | 8.02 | 8.09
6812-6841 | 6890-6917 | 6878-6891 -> 0.021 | 8.11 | 8.03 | 8.21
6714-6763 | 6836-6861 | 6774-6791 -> -0.034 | 8.15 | 8.28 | 7.84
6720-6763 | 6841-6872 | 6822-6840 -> -0.025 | 8.14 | 8.12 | 7.87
